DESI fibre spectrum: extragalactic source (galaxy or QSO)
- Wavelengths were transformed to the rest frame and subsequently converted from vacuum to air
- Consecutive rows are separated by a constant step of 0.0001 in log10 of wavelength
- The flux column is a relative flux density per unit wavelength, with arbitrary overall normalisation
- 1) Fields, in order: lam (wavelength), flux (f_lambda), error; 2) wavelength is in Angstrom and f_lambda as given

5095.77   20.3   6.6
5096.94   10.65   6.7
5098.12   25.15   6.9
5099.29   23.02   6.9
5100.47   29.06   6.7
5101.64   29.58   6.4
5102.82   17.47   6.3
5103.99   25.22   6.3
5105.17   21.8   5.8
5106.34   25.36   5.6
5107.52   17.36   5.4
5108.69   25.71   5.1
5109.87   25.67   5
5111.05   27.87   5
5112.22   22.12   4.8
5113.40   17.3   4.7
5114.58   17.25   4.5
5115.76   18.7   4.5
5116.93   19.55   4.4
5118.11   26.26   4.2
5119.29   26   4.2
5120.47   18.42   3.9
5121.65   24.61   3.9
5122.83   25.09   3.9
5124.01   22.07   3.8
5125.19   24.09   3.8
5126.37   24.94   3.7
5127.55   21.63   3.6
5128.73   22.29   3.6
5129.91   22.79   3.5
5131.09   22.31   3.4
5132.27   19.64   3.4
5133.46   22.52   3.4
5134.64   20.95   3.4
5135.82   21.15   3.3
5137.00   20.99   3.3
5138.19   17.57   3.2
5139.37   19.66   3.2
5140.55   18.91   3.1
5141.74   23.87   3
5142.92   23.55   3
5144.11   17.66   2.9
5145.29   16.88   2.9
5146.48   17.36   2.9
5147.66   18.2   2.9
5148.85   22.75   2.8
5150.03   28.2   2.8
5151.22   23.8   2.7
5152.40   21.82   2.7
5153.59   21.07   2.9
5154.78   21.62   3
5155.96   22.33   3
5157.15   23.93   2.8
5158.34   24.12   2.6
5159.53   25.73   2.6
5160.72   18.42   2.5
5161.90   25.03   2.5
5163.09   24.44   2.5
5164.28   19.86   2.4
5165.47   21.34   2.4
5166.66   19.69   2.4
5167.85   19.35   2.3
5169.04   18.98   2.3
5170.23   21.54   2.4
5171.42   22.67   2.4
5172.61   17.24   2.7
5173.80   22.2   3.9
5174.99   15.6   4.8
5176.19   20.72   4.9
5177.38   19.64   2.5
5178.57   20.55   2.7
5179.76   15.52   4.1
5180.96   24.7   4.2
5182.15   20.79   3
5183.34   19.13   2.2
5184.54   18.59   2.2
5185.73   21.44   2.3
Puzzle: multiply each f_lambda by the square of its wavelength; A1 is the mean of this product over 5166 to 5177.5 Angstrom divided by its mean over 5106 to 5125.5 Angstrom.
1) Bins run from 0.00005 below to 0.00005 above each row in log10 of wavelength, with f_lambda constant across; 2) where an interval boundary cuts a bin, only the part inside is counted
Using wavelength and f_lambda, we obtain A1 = 0.90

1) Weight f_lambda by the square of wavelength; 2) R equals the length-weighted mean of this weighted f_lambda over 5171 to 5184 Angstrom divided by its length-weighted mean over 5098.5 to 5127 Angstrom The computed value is 0.88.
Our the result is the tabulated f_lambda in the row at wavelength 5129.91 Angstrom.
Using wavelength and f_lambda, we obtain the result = 22.79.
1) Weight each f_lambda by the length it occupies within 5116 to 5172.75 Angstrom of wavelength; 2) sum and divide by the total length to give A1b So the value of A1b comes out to 21.7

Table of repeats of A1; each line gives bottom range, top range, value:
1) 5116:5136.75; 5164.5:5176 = 0.90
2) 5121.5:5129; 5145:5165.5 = 0.95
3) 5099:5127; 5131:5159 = 0.93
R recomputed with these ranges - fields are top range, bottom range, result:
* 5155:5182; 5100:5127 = 0.93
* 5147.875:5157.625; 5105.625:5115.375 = 1.05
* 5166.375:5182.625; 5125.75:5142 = 0.95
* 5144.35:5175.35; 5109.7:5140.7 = 0.99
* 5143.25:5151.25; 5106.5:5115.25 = 0.95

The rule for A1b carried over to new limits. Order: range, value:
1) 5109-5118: 21.6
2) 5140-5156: 21.3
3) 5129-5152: 21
